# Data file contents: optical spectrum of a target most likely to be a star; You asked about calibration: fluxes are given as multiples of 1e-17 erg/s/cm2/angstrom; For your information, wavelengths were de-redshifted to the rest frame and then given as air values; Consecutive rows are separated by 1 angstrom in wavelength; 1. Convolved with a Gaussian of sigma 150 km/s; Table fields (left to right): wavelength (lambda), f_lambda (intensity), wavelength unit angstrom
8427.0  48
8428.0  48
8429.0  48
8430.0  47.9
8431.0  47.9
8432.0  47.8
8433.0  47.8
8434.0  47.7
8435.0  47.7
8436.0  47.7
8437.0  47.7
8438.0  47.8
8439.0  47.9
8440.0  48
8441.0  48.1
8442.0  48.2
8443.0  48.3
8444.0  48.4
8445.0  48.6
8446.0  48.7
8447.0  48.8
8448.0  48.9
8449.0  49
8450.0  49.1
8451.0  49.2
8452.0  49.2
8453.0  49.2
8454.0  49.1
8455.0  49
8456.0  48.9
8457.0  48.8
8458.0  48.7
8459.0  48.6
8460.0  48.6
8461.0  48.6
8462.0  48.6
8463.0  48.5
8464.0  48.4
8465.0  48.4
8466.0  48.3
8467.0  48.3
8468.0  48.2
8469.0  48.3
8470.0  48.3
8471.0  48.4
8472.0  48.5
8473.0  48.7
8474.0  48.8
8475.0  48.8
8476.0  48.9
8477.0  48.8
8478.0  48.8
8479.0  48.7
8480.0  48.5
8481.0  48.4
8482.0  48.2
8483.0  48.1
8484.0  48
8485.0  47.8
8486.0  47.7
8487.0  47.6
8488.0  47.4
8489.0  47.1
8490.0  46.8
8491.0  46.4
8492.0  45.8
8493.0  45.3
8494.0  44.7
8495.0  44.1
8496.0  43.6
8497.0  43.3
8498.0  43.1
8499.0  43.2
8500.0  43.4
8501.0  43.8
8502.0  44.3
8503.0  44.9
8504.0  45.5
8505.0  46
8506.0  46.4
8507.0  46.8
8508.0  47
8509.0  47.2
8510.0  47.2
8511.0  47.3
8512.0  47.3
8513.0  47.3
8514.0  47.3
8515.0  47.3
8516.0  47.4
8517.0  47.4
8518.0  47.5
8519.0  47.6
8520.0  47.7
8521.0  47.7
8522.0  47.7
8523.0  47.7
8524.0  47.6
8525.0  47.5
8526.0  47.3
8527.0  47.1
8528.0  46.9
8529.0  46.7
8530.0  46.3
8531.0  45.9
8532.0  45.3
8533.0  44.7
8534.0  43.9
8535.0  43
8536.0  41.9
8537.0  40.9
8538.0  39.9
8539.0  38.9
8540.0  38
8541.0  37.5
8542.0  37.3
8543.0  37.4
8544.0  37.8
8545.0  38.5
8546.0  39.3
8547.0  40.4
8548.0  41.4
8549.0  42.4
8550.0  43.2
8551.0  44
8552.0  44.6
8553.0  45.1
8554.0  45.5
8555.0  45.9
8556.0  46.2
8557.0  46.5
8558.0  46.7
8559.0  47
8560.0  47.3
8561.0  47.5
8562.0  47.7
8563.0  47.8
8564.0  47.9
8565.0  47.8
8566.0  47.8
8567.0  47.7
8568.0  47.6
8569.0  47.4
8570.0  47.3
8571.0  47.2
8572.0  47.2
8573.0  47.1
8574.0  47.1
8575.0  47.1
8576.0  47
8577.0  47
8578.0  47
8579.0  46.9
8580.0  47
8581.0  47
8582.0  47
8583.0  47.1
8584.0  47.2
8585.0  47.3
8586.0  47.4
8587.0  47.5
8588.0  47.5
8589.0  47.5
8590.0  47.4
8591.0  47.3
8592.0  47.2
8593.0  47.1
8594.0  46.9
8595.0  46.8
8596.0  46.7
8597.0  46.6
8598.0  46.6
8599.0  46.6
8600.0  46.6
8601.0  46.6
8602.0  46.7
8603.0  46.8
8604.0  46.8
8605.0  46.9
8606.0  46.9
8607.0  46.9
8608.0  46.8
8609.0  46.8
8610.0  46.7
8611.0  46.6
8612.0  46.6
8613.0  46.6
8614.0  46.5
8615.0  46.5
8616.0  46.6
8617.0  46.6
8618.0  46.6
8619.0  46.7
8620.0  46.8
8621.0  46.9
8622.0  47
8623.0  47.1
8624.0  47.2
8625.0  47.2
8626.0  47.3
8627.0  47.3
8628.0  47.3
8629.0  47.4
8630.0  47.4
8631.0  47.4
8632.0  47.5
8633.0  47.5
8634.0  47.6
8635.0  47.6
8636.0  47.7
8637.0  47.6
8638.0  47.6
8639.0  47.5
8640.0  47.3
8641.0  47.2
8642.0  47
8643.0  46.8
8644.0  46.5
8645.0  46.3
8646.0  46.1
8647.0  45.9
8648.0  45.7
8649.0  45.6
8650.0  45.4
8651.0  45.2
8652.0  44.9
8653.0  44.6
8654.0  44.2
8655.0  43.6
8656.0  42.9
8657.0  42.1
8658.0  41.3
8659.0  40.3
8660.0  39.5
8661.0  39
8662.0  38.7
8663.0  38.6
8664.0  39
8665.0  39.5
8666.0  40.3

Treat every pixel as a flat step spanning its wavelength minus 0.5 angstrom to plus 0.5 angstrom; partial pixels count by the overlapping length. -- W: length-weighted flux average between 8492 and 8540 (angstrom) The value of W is 45.5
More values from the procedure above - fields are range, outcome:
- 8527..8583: 44.7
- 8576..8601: 47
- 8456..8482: 48.6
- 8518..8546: 43.6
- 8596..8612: 46.7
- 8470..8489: 48.3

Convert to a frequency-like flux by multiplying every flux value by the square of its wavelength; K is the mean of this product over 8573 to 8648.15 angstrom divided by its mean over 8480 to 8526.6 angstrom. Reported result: 1.0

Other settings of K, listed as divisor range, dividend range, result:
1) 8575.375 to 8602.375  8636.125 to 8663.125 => 0.96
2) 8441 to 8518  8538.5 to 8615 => 0.99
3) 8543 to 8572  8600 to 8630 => 1.05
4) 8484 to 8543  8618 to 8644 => 1.07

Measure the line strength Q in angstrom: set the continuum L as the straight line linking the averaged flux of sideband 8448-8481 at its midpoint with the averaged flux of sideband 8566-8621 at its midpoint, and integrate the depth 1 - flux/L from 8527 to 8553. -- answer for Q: 3.10 angstrom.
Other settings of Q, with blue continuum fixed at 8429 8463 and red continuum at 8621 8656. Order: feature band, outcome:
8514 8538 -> 0.8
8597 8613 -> 0.1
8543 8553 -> 1.3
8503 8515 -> 0.3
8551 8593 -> 0.2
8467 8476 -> -0.1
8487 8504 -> 1.1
